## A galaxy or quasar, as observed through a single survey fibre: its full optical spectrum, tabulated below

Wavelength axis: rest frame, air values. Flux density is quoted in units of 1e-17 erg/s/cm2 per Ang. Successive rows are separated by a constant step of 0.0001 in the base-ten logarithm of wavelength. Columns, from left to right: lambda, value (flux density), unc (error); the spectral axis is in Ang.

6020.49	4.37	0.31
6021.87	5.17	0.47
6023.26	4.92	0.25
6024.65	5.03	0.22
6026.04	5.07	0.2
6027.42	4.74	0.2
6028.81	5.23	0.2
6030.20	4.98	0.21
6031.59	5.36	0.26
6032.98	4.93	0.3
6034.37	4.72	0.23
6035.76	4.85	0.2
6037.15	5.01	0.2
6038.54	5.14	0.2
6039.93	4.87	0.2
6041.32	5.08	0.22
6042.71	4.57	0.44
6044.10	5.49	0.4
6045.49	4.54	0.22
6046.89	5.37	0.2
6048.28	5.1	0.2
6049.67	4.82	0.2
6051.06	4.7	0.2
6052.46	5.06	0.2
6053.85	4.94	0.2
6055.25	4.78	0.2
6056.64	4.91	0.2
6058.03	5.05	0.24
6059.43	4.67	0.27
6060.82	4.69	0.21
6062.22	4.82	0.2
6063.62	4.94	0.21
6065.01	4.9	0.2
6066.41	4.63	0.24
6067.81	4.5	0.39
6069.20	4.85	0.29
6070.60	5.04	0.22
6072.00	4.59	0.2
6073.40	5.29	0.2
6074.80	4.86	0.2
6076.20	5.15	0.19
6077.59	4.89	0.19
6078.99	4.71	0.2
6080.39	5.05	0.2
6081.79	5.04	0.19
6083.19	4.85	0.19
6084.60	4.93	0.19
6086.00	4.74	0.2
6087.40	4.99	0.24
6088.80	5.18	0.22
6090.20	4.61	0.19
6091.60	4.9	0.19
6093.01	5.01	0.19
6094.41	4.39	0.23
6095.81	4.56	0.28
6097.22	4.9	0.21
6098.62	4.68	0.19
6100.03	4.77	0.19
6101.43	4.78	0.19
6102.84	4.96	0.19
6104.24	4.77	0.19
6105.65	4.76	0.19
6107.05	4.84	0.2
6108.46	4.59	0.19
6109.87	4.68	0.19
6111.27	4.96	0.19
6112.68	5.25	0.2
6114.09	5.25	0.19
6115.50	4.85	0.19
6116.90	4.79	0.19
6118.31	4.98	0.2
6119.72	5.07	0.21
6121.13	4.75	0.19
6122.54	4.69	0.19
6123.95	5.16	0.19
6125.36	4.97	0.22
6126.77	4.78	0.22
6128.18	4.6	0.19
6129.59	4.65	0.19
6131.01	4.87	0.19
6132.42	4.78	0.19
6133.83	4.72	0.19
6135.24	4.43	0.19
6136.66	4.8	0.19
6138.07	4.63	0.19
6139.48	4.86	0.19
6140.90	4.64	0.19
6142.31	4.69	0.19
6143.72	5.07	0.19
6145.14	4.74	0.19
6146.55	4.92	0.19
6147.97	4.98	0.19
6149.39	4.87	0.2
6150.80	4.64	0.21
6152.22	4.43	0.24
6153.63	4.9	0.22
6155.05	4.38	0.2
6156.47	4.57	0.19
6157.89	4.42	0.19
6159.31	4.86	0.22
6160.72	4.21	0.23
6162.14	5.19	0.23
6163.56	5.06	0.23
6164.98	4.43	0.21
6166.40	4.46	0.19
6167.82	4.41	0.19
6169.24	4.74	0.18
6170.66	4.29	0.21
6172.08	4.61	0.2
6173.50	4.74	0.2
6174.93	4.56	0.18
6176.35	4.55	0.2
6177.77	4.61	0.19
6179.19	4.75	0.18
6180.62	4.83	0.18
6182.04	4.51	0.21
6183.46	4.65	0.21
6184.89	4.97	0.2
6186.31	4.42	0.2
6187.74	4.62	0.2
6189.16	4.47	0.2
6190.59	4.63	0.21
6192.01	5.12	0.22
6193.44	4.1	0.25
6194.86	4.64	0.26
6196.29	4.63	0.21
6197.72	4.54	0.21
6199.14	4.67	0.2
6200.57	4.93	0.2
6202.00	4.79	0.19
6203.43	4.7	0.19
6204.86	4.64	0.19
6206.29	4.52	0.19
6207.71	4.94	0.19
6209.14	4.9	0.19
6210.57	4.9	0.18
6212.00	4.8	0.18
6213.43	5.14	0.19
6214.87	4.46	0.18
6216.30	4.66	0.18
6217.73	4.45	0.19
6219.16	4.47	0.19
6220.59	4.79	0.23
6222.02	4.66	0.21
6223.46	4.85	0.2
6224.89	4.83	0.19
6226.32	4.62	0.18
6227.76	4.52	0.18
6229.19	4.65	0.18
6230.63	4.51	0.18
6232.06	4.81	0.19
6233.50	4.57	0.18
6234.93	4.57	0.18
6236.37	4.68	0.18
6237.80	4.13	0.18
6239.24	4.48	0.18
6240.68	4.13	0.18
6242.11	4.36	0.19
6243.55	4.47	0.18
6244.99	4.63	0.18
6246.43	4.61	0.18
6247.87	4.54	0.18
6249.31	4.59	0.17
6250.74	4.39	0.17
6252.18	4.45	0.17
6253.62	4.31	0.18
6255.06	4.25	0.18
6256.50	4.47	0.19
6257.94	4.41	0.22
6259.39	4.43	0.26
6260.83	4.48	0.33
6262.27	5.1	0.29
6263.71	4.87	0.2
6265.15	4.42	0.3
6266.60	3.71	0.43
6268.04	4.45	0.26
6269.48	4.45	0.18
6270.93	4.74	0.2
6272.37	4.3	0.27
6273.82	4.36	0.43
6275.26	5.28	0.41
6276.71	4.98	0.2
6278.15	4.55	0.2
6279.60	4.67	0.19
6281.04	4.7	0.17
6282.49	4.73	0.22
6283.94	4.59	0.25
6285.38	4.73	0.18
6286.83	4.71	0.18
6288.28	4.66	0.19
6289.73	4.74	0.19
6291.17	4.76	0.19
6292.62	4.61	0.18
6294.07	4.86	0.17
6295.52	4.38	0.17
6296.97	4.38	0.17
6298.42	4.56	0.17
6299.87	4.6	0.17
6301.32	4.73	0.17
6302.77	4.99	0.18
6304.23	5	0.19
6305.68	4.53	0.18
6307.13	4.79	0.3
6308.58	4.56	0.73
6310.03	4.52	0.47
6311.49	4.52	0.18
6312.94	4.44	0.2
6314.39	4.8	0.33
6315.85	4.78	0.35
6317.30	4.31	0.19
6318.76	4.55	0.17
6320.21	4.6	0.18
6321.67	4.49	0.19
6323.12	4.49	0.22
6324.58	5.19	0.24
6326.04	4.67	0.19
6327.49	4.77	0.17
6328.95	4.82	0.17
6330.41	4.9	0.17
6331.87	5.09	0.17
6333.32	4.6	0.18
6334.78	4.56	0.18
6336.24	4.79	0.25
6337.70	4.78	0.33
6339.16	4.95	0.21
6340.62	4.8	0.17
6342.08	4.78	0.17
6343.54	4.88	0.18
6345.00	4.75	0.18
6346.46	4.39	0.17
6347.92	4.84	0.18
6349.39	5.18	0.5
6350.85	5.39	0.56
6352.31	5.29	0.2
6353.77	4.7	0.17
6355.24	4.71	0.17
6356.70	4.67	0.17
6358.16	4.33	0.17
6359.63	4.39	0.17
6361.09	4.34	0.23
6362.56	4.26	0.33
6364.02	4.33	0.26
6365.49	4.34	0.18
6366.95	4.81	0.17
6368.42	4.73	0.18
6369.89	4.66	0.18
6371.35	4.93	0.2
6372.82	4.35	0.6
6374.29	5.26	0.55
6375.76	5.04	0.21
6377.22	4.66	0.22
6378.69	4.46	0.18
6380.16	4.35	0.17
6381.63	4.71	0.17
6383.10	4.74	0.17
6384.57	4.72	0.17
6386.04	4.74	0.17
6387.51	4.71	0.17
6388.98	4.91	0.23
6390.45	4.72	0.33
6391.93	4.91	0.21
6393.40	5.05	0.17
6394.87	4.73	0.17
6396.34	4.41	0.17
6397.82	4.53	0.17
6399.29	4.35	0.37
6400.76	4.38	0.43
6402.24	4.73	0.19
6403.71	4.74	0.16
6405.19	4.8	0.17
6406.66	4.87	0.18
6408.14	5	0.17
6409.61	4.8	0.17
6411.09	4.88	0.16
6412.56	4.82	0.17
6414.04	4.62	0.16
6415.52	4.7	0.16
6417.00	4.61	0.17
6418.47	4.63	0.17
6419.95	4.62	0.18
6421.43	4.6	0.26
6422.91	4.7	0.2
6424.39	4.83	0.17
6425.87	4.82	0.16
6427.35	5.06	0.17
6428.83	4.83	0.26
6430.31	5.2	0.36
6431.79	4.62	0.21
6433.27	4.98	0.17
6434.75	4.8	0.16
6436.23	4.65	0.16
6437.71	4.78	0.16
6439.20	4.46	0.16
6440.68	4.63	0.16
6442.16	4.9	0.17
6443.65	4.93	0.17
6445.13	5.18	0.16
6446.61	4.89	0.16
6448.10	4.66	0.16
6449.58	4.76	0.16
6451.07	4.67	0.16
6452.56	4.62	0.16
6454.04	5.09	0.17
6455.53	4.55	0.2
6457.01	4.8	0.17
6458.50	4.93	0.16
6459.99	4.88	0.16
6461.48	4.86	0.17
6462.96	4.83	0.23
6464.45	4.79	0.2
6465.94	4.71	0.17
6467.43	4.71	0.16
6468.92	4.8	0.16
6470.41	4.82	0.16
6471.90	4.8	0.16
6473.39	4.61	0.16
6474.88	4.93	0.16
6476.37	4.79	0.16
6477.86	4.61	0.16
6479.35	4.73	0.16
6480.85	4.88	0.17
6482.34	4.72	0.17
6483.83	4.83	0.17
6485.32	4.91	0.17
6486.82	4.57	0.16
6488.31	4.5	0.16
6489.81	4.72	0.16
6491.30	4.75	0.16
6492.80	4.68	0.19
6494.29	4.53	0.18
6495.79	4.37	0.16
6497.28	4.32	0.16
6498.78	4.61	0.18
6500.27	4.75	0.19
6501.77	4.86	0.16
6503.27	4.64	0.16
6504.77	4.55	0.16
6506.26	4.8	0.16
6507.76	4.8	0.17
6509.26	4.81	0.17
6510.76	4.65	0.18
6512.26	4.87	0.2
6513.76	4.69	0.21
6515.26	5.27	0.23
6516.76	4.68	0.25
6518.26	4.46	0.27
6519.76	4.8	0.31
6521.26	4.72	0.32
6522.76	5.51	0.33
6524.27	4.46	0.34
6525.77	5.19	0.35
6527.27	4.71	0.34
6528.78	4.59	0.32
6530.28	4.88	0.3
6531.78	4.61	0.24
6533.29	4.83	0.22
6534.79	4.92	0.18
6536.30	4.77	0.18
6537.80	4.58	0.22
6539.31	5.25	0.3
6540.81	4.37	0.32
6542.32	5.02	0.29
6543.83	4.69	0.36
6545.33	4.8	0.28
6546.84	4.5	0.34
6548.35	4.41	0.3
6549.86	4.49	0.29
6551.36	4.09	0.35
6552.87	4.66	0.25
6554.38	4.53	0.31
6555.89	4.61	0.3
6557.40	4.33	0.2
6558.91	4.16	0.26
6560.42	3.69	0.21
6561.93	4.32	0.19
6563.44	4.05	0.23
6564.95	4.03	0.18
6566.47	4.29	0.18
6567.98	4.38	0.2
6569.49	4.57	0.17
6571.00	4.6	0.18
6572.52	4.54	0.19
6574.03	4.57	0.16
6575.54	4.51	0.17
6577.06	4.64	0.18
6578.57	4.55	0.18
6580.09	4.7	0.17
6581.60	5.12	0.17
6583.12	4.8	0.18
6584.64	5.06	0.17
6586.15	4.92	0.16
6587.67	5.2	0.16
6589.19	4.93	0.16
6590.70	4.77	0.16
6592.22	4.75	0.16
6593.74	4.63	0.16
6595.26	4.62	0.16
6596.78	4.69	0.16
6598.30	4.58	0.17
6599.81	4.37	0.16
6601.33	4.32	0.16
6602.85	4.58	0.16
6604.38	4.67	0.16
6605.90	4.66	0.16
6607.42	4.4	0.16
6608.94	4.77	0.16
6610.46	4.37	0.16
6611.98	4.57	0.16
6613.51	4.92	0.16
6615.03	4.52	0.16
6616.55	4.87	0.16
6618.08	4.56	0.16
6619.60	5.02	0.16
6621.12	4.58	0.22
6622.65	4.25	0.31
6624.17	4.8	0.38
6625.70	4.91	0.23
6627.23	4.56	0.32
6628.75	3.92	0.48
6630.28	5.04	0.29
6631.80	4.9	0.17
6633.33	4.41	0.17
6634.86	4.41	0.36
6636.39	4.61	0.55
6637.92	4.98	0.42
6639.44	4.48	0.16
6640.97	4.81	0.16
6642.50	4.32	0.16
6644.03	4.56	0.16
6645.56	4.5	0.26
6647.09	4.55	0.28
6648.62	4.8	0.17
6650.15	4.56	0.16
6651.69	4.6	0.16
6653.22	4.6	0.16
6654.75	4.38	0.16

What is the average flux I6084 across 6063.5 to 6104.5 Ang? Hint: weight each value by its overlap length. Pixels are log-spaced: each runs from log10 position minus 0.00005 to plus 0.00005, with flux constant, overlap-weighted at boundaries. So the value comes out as 4.85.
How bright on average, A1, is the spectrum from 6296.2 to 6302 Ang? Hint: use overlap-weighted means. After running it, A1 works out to 4.57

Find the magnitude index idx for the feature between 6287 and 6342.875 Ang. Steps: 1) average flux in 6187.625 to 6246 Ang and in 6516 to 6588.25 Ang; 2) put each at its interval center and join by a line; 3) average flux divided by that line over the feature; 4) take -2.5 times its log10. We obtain -0.01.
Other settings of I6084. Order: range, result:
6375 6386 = 4.68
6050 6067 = 4.84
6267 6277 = 4.61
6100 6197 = 4.73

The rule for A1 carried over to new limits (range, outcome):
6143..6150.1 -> 4.92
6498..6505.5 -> 4.68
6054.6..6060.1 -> 4.86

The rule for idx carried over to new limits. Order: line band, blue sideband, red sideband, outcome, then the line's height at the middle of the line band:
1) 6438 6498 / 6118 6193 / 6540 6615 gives -0.03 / 4.6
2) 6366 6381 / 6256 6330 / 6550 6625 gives -0.02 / 4.62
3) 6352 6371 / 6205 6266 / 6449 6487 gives 0.03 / 4.69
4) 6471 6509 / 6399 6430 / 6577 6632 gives 0.01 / 4.72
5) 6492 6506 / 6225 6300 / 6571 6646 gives 0.01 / 4.63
